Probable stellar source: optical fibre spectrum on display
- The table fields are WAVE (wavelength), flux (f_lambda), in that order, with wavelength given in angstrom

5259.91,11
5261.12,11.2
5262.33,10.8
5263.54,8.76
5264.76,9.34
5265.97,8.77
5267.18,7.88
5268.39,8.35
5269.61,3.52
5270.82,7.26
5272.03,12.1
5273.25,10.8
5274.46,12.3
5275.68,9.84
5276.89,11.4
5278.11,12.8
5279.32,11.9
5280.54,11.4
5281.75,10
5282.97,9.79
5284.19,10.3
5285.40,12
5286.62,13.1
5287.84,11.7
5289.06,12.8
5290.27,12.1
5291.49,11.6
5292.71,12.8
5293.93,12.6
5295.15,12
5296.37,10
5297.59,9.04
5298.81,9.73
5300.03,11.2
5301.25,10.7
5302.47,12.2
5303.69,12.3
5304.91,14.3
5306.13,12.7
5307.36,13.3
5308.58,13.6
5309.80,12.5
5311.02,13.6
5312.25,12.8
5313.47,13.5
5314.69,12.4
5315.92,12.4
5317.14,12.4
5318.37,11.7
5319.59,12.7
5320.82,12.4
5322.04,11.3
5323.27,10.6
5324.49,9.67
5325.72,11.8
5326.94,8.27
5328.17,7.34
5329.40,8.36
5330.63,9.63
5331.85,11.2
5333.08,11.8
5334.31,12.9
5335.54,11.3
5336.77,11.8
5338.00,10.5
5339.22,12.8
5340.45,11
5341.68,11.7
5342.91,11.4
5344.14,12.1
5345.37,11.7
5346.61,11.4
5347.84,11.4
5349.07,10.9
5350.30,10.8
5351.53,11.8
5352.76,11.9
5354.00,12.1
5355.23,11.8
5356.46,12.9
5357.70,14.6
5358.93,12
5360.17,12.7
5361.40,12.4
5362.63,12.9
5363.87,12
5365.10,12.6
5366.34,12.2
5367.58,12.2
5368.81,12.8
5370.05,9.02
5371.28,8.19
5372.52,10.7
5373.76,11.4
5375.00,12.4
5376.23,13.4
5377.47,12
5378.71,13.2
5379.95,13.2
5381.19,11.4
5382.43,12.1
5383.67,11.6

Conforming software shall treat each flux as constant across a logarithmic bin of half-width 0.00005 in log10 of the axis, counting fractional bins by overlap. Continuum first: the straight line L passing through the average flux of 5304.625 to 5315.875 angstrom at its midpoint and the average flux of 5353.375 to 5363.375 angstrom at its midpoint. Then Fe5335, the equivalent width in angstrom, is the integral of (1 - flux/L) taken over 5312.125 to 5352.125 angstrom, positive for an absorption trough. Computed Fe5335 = 5.0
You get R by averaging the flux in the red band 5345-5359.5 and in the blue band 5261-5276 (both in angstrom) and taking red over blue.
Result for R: 1.29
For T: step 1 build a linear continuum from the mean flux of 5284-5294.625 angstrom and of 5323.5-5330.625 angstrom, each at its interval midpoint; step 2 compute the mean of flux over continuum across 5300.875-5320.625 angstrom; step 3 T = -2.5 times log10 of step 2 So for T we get -0.21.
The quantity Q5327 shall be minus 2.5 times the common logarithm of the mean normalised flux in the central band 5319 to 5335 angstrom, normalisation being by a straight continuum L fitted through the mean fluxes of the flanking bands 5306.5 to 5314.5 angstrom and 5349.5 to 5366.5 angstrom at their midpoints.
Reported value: 0.21 mag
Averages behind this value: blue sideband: 13.2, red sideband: 12.3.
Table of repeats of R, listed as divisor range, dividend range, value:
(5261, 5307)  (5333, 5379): 1.09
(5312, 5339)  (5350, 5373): 1.06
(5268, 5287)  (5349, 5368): 1.18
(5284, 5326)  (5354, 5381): 1.01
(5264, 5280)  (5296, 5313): 1.24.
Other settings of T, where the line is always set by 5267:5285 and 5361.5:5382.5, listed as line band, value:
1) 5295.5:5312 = -0.13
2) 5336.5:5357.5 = -0.03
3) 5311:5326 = -0.11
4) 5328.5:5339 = 0.02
